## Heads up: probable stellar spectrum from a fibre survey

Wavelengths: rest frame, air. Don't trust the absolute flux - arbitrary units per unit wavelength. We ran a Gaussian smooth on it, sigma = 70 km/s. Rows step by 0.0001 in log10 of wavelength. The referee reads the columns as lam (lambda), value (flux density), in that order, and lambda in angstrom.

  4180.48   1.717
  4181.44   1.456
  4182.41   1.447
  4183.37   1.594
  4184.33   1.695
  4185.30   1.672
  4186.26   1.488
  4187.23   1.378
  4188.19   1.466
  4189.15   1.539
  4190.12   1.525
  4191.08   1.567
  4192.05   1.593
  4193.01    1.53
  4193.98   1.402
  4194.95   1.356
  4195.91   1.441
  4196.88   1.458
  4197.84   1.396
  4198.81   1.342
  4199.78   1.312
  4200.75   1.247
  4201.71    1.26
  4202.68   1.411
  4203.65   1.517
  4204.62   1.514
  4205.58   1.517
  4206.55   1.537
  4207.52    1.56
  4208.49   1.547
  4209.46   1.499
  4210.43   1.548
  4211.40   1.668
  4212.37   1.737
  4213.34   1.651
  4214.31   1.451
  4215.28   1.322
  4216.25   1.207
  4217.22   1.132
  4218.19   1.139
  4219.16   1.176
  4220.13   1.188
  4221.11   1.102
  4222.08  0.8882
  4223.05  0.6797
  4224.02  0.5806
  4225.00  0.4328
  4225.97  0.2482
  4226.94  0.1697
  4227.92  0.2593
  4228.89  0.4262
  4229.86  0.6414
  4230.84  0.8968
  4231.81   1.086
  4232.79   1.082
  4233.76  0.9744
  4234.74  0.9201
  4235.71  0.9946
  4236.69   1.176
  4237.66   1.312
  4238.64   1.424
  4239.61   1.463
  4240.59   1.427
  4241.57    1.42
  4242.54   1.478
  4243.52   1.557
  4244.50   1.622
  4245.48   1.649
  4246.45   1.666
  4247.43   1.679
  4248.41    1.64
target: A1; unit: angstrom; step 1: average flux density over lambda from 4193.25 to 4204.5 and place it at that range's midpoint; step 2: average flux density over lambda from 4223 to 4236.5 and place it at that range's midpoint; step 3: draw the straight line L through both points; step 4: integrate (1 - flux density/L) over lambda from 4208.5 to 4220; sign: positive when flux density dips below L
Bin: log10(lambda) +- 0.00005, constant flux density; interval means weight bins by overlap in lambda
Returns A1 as -4.1 angstrom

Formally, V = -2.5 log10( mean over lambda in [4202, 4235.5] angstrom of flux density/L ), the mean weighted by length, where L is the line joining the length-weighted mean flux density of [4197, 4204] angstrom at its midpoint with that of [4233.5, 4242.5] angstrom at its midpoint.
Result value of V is 0.19 mag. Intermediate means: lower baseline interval 1.36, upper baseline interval 1.25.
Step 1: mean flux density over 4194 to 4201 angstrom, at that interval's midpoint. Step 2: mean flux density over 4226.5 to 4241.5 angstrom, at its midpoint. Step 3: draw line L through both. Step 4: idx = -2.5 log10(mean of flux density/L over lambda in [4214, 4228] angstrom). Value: 0.28 mag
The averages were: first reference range 1.37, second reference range 0.966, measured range 0.875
